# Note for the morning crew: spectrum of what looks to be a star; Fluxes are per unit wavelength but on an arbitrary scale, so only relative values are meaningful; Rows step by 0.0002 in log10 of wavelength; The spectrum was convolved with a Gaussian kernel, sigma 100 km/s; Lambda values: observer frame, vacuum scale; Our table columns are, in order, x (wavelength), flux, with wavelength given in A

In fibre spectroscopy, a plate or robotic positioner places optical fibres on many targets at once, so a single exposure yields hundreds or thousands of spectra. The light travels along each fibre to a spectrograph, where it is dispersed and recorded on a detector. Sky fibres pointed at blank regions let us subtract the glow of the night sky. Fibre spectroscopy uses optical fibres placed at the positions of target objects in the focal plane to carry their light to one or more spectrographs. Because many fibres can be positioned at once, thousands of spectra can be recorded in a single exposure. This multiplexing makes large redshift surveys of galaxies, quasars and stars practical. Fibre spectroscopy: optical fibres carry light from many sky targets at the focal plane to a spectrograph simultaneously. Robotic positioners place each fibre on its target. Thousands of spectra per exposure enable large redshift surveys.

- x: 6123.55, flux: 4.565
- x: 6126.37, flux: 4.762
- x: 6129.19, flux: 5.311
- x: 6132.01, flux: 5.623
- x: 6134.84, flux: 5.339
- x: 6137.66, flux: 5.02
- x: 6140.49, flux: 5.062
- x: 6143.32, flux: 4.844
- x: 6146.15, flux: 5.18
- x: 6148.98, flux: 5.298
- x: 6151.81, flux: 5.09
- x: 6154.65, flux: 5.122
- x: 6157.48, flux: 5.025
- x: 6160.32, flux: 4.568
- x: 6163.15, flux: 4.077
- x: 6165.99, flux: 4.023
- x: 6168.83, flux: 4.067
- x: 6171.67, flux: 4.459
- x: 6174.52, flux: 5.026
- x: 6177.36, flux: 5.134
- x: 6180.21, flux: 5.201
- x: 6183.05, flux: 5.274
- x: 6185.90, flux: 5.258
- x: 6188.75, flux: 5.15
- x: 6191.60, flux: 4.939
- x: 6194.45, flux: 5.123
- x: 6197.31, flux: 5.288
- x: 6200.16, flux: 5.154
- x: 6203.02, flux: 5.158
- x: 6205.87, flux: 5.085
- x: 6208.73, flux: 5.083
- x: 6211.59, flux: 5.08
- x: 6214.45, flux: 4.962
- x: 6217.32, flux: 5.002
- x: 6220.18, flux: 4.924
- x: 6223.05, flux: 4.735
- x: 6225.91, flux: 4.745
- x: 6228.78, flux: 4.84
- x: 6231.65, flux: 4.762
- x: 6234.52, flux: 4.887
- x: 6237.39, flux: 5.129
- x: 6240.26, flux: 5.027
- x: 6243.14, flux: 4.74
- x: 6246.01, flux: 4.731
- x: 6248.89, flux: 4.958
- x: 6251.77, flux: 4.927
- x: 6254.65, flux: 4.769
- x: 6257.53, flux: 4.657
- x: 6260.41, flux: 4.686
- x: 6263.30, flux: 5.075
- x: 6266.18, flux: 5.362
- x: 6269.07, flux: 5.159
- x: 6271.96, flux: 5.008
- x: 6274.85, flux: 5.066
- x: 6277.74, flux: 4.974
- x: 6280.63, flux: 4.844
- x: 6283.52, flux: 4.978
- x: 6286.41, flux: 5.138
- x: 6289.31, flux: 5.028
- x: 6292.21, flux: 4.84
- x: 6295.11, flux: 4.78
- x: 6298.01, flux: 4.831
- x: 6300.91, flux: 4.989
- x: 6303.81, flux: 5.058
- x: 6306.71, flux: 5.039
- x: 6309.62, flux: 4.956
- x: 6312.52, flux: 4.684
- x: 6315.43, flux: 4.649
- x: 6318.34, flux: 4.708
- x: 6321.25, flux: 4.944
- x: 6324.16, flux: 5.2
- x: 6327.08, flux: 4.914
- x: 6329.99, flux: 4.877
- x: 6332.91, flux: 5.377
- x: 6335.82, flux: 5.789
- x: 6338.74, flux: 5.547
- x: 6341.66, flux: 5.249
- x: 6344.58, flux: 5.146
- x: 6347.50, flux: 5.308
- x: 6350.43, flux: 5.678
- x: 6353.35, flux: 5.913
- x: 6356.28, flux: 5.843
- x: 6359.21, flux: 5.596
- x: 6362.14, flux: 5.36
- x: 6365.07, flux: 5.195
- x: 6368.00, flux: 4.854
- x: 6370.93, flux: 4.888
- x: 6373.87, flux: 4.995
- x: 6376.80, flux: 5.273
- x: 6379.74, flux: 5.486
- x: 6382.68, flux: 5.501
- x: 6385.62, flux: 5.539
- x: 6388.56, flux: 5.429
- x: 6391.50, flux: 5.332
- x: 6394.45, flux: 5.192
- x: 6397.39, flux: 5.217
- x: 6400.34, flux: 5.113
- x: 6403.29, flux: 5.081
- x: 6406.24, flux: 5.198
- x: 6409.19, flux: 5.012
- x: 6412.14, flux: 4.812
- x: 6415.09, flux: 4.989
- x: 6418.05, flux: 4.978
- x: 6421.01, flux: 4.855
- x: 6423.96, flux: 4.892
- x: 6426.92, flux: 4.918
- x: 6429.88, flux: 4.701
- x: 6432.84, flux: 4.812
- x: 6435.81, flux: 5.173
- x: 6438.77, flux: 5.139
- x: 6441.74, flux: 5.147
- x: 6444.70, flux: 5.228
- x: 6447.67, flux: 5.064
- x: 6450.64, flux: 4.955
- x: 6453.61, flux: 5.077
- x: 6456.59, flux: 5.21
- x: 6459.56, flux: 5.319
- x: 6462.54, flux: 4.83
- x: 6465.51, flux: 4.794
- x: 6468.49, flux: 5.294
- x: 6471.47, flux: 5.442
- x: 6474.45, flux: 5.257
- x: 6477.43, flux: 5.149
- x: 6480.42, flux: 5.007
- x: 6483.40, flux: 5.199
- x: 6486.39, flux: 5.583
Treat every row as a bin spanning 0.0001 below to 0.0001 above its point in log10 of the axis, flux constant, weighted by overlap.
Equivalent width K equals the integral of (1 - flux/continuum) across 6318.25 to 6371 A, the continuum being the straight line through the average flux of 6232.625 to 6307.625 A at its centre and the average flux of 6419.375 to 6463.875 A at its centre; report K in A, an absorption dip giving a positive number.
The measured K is -3.49 A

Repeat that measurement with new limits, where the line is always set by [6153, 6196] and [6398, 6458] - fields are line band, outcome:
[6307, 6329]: 0.3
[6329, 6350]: -1.7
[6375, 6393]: -1.6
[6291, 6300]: 0.2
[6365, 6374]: 0.1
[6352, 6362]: -1.5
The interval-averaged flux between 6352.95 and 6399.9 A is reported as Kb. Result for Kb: 5.33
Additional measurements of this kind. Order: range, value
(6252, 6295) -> 4.96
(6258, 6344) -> 5.02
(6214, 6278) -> 4.92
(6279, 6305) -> 4.94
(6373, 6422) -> 5.18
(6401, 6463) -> 5.02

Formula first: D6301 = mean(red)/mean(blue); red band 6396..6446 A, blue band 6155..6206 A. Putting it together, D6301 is 1.0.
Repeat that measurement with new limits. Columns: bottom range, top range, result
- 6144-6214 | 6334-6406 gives 1.08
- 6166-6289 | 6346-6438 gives 1.05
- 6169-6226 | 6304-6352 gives 1.02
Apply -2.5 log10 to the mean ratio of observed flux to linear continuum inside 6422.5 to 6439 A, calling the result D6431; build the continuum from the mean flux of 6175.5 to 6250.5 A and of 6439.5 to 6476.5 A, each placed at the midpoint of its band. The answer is 0.04 mag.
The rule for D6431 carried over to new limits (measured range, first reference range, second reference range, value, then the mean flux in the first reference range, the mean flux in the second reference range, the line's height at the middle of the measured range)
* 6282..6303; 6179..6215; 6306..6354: 0.05 mag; 5.14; 5.17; 5.16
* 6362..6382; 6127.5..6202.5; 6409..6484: -0.03 mag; 4.99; 5.05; 5.03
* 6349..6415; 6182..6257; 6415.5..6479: -0.05 mag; 4.98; 5.06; 5.04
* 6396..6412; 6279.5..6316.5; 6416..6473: -0.02 mag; 4.91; 5.04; 5.01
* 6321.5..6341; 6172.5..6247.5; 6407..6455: -0.06 mag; 5.01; 4.99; 5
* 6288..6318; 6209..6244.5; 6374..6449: 0.03 mag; 4.91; 5.12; 5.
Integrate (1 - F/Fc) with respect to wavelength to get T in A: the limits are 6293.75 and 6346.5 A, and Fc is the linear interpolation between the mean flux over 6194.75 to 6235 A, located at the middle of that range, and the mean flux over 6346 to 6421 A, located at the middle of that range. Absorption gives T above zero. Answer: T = 1.2 A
